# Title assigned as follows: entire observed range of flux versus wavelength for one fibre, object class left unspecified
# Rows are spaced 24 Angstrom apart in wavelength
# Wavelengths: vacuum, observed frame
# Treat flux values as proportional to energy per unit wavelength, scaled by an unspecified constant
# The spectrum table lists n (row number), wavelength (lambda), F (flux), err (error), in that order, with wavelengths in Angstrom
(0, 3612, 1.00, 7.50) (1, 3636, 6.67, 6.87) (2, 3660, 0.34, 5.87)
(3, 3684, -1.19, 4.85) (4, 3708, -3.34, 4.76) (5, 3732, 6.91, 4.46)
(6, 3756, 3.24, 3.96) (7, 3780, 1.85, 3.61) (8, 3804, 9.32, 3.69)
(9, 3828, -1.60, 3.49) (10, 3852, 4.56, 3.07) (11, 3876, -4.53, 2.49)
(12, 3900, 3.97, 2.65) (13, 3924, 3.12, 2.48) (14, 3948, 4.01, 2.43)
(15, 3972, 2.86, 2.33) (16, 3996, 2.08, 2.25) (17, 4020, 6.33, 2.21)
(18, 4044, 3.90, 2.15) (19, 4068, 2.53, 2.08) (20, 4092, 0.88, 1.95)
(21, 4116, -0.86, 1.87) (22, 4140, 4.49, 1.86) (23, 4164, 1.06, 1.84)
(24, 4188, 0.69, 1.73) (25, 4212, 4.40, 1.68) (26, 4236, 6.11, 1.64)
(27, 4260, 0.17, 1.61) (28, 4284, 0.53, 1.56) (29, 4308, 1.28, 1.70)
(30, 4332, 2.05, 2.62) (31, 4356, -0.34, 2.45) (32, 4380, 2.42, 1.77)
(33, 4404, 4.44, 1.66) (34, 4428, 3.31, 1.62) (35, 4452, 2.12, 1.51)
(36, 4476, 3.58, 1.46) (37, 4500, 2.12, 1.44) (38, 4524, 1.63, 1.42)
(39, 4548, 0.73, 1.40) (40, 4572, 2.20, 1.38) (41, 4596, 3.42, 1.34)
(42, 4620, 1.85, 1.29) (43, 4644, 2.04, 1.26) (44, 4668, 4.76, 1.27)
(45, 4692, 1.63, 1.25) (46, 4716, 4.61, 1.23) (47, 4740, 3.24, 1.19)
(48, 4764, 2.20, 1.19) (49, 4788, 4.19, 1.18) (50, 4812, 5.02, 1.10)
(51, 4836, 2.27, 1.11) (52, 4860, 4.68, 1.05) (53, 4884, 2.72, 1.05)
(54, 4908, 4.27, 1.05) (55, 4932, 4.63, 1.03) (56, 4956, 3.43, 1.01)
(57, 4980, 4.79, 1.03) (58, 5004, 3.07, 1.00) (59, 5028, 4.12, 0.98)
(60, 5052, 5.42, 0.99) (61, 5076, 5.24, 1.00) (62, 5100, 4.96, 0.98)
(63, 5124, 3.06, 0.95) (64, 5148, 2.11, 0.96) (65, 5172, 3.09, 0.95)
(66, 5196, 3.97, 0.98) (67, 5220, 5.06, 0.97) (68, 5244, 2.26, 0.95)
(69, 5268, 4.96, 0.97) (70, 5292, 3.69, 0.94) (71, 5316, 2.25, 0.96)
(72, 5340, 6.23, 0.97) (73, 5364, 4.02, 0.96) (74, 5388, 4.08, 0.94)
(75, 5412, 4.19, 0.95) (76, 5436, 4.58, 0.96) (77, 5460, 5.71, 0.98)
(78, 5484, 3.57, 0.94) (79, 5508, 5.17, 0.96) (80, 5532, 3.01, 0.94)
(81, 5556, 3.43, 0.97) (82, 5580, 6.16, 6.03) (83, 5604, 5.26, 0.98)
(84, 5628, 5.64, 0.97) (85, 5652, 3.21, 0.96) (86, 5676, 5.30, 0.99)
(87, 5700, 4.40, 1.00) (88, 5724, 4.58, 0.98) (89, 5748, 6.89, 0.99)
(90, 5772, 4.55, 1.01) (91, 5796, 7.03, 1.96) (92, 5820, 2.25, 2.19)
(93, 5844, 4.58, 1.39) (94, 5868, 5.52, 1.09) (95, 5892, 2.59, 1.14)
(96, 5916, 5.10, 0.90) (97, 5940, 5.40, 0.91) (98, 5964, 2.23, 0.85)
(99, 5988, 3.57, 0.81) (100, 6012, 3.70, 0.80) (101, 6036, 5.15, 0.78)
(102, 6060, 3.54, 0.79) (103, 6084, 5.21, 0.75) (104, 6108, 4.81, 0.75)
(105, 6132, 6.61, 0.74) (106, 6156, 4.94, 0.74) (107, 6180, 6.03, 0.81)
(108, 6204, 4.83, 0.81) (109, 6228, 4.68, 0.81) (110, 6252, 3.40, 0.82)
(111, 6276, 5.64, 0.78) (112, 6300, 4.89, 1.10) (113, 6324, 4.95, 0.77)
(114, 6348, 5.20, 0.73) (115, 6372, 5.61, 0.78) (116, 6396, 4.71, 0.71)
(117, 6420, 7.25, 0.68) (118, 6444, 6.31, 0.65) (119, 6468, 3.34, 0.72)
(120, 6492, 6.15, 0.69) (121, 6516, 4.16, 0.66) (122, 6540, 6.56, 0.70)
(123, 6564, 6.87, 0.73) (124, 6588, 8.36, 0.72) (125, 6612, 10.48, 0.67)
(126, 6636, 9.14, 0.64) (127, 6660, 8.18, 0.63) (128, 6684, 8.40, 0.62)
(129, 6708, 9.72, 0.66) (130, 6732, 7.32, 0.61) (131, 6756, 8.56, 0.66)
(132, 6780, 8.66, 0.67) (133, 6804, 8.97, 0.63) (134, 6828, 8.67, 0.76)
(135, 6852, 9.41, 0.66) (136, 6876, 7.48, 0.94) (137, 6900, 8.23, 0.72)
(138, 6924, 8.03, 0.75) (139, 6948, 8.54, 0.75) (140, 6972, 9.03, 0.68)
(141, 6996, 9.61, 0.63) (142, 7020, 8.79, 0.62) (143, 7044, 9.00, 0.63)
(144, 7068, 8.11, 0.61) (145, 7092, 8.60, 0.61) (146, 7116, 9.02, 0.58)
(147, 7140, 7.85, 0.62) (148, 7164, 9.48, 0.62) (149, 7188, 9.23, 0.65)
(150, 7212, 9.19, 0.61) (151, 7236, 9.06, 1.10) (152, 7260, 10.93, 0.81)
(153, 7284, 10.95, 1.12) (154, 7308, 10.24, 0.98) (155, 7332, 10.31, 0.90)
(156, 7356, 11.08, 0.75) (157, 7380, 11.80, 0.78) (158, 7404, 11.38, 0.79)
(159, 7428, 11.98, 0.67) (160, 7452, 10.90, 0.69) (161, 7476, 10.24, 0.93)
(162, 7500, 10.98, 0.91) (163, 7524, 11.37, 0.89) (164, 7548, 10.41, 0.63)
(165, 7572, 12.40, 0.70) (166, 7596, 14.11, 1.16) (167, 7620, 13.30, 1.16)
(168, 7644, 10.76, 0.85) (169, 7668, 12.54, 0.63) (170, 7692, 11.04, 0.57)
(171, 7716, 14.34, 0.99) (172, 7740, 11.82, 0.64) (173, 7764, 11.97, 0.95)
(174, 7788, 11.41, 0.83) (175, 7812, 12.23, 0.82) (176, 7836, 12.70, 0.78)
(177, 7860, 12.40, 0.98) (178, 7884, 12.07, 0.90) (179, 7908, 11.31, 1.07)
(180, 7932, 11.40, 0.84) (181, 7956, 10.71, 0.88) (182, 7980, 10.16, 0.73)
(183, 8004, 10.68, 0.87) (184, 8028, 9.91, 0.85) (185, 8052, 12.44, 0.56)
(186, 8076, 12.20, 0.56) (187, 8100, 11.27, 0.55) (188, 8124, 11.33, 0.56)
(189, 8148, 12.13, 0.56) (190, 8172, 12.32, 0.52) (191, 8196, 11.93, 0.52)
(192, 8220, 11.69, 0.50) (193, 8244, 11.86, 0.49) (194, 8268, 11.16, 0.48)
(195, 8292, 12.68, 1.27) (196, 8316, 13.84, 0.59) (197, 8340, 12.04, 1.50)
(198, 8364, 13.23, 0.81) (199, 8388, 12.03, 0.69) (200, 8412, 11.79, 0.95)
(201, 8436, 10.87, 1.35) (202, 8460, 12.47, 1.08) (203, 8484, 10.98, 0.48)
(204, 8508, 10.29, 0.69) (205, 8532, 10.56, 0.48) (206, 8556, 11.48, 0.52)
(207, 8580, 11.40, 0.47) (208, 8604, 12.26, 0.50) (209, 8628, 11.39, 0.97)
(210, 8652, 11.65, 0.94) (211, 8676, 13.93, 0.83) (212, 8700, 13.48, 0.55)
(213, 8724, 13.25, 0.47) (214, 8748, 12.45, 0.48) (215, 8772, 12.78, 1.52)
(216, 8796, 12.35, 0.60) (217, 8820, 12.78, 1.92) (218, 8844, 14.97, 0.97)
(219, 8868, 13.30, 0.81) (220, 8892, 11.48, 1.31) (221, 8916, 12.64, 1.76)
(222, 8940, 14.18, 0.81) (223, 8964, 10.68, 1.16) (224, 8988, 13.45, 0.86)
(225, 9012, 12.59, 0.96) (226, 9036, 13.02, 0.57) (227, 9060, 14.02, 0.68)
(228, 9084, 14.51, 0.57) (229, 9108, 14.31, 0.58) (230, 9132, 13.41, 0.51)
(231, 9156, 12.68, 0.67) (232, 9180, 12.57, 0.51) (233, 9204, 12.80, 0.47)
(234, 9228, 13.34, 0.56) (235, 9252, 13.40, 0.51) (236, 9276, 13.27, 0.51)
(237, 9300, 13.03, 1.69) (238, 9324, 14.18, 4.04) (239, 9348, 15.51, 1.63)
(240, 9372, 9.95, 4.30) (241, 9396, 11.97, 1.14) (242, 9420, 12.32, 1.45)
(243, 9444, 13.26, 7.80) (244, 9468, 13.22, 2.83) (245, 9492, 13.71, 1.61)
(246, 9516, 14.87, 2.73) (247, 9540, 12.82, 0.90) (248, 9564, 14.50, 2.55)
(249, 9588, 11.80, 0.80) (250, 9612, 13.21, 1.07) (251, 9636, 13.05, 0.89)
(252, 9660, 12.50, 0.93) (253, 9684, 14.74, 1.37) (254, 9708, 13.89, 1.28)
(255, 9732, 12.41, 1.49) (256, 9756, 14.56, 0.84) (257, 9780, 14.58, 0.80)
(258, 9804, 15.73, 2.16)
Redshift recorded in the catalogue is 0.64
